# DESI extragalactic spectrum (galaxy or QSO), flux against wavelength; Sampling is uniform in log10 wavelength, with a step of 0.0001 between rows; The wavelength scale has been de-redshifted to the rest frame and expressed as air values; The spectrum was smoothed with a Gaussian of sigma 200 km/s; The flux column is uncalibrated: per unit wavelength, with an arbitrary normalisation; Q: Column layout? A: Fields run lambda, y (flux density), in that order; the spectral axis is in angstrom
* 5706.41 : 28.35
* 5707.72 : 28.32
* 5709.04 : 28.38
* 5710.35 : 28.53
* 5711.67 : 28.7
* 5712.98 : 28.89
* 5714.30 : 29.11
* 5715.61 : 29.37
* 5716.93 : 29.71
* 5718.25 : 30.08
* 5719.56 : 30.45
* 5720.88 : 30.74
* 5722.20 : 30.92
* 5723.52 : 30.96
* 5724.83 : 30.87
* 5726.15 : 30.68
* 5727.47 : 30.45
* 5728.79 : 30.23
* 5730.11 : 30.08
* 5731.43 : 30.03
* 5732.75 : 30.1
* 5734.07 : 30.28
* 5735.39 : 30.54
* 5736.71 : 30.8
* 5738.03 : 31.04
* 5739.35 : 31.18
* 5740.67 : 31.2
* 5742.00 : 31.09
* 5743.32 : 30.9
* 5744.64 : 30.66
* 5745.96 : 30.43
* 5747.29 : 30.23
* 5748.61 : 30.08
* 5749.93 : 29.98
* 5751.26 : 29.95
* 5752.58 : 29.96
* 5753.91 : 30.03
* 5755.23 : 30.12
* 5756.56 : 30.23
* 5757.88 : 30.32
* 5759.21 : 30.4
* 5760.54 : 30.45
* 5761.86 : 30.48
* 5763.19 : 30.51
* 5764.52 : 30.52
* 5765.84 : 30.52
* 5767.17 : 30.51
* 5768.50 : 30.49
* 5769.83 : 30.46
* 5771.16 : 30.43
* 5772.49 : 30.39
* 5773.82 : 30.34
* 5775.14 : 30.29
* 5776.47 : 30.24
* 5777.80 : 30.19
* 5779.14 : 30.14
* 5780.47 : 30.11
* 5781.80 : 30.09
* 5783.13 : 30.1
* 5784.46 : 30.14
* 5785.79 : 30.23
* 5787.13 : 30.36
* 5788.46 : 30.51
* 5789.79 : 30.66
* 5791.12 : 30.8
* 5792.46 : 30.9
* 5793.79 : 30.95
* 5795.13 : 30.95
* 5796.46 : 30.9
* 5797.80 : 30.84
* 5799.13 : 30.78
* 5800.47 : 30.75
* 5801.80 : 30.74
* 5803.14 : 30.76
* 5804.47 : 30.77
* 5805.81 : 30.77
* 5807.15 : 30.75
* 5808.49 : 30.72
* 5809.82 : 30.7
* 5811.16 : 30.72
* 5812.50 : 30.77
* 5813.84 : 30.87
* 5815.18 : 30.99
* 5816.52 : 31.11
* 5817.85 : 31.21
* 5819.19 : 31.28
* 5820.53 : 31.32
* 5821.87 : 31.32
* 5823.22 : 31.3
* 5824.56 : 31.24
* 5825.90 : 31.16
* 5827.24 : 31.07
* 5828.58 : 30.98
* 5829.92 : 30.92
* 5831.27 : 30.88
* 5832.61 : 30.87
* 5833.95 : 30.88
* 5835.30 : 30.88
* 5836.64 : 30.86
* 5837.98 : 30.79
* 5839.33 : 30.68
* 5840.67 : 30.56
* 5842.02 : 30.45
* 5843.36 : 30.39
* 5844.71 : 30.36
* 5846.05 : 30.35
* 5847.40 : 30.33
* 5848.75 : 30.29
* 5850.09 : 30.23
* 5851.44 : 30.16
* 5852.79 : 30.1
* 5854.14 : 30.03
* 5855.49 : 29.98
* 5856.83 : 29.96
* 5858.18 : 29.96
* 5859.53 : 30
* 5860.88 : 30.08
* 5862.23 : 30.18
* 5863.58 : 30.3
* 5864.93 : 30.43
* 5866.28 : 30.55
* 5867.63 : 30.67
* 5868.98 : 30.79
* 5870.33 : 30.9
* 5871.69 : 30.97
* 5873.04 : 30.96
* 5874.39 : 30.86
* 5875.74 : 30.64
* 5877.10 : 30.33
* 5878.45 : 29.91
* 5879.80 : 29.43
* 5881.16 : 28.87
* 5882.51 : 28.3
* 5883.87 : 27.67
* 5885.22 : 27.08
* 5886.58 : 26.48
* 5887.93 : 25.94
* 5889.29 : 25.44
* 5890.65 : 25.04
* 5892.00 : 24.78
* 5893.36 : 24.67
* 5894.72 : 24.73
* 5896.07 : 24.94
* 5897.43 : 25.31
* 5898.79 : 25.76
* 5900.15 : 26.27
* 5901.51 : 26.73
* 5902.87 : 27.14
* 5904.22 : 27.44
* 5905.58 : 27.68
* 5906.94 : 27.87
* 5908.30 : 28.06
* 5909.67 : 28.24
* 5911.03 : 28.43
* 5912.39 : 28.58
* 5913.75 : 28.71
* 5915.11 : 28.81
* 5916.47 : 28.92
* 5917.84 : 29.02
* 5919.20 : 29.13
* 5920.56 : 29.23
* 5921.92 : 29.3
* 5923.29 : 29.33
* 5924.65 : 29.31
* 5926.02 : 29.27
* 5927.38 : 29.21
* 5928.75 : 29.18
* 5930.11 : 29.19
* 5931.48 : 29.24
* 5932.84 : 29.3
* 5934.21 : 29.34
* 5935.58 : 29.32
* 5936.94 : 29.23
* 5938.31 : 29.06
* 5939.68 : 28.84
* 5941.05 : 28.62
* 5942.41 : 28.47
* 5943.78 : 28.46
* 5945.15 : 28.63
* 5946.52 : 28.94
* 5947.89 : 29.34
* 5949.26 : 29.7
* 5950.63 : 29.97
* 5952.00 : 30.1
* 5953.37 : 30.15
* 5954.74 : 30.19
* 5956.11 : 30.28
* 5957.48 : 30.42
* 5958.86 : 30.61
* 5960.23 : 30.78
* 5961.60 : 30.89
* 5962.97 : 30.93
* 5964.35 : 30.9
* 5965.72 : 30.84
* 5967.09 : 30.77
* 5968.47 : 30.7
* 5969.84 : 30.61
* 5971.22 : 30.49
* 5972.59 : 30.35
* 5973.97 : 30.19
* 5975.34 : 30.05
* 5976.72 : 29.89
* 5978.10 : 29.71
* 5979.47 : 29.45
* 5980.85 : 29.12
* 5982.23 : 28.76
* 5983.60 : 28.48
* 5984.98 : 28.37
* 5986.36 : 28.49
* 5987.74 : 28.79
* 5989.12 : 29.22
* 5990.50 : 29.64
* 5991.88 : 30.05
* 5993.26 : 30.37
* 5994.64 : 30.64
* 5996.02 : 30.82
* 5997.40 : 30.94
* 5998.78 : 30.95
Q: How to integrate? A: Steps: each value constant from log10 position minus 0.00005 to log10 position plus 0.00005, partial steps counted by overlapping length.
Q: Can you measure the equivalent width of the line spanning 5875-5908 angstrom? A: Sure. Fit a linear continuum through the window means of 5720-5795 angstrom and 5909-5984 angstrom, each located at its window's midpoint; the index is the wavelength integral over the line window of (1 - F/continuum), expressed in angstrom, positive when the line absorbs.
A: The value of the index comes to 3.1 angstrom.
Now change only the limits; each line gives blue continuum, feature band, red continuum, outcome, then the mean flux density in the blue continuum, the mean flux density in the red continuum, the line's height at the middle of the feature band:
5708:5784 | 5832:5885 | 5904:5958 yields -1.3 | 30.2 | 29.1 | 29.5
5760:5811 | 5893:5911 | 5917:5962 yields 1.9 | 30.5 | 29.4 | 29.7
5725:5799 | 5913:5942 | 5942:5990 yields 0.8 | 30.4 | 29.8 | 29.9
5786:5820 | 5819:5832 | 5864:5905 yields -0.5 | 30.8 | 28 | 30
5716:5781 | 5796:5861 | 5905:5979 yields -1.4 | 30.4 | 29.5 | 30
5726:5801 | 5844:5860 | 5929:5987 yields 0.0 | 30.5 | 29.7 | 30.1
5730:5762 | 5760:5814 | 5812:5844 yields 0.3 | 30.4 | 31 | 30.7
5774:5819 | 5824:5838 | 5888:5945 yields -0.5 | 30.6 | 27.9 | 29.9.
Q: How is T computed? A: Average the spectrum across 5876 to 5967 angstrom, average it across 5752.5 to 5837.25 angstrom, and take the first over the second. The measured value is 0.93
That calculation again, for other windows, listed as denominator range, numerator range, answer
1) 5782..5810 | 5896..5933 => 0.92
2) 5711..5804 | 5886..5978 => 0.95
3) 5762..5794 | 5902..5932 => 0.94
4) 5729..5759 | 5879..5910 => 0.88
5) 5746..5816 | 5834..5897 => 0.96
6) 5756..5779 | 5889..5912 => 0.87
